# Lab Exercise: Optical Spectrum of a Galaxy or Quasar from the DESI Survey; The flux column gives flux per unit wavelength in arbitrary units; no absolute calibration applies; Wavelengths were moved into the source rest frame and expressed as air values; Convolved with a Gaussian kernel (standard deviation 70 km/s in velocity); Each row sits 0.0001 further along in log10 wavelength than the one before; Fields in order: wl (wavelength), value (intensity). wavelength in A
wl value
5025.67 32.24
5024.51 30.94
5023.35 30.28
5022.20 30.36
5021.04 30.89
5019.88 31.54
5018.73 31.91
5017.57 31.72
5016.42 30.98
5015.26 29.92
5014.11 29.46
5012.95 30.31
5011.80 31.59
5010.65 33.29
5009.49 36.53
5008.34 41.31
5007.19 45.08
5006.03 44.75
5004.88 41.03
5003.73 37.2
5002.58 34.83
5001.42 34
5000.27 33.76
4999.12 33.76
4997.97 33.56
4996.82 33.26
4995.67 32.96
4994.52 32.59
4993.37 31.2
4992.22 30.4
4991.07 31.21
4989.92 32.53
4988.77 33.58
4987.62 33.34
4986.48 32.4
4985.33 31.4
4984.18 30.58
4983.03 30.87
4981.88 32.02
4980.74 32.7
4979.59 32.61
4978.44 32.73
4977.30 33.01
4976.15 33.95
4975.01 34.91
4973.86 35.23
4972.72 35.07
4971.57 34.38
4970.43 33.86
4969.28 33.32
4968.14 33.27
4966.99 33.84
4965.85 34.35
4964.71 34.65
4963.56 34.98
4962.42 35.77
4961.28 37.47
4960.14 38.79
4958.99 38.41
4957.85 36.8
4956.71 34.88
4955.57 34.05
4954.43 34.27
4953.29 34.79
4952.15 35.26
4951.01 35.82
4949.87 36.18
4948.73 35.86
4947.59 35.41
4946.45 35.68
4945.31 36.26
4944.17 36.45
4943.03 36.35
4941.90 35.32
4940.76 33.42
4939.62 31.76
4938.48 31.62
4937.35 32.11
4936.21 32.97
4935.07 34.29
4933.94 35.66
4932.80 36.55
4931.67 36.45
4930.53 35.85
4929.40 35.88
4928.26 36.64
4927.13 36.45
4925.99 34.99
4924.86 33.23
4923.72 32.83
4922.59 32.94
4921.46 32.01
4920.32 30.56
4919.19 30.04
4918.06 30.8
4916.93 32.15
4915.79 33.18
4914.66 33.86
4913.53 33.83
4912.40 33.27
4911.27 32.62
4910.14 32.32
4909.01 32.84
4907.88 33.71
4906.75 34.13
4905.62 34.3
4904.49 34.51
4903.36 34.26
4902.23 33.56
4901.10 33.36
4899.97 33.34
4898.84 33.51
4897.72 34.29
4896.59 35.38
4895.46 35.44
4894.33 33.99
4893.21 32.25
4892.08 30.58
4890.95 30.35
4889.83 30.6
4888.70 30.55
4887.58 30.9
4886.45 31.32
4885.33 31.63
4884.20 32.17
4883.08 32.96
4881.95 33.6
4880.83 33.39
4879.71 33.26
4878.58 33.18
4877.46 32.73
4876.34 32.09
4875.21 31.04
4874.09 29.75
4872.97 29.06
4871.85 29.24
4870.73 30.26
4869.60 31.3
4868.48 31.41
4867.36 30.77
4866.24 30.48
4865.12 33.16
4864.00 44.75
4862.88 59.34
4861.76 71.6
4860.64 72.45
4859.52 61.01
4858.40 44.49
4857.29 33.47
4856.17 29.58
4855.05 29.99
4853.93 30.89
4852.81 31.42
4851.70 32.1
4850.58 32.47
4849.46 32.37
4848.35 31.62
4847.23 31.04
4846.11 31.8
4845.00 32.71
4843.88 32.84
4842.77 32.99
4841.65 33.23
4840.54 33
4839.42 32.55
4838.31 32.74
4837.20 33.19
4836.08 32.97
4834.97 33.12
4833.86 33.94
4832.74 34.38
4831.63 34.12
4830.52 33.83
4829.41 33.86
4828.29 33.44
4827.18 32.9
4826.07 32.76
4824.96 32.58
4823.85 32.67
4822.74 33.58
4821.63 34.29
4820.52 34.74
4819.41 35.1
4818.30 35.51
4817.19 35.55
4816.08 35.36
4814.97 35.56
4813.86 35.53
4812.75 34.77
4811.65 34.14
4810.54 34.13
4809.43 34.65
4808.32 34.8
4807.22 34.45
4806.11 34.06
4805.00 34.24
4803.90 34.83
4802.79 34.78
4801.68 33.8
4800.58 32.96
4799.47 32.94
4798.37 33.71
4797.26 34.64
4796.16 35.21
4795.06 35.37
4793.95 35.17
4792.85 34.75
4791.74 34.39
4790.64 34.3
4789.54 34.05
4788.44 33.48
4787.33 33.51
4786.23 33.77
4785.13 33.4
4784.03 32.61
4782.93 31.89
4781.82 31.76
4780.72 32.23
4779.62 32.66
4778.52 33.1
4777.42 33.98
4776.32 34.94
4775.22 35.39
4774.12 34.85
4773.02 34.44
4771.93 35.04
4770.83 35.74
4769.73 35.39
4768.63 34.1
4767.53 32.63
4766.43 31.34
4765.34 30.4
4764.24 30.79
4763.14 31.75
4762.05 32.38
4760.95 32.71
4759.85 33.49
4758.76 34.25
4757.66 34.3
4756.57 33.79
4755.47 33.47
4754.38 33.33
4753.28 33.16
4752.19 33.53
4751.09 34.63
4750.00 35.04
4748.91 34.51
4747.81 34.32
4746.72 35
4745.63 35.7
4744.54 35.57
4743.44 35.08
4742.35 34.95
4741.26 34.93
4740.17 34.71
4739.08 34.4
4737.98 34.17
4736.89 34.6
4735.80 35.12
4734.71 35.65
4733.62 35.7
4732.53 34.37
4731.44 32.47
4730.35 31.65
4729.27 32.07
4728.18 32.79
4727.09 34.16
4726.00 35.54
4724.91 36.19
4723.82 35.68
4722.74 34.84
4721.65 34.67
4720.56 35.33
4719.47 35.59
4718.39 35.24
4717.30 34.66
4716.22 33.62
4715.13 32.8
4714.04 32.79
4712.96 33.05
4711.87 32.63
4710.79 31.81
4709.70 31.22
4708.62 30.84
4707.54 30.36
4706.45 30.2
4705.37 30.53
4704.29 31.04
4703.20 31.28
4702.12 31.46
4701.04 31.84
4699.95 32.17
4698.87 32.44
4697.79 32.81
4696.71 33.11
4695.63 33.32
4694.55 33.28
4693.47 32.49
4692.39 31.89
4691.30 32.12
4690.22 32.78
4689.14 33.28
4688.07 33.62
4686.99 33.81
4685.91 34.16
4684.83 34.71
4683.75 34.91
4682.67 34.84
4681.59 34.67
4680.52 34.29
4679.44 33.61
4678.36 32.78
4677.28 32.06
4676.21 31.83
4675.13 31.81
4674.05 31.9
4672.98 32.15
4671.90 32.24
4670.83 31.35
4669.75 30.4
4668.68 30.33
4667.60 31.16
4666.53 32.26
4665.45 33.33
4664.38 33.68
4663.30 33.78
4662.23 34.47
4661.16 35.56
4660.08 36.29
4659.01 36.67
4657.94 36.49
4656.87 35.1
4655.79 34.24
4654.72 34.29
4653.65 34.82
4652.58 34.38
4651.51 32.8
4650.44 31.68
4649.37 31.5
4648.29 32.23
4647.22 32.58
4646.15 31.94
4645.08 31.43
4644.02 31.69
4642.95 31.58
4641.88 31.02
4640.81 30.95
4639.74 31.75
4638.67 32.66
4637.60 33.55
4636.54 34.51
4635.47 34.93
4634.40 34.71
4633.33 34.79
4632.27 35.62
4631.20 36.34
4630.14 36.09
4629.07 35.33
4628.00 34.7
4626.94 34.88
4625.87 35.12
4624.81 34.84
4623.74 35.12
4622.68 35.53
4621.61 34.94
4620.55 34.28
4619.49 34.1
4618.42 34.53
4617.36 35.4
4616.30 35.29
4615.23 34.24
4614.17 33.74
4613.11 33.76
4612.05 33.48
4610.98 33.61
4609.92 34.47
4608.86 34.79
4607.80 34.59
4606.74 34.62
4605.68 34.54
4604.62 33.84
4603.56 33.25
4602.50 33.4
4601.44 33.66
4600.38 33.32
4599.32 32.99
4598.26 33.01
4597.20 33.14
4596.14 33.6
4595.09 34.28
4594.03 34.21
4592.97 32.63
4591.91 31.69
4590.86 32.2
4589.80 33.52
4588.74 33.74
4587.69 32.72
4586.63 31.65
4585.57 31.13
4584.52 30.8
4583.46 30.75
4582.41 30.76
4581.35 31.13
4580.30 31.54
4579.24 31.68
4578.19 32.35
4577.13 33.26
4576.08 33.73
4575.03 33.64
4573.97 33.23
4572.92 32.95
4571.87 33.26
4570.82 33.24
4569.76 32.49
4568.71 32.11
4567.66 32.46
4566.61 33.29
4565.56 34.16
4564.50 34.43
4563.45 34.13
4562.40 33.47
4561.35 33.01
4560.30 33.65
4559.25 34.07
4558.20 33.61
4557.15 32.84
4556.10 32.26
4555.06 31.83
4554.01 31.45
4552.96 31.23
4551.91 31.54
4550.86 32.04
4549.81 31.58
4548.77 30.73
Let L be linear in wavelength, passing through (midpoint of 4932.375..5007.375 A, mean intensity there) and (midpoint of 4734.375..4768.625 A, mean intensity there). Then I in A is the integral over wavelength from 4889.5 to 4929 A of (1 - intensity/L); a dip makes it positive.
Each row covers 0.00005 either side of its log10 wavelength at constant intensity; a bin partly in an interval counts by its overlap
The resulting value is 1.3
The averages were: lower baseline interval 33.8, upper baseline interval 34.5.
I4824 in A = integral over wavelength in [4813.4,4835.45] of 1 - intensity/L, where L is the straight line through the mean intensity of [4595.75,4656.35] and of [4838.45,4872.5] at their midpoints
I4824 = 1.5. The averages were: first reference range 33.8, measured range 34.1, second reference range 37.1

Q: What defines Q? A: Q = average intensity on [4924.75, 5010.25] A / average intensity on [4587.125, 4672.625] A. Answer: 1.03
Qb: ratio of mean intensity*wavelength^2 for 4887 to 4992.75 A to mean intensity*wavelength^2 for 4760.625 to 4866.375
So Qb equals 1.0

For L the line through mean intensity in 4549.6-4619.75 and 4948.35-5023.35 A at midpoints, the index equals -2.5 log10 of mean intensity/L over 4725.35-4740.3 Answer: -0.02 mag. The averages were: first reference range 33.1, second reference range 34.1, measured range 34.1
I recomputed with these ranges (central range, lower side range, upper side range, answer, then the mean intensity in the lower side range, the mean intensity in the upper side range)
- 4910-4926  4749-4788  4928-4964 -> 1.17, 33.4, 35.4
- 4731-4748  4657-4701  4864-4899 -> -0.99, 33.2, 32.1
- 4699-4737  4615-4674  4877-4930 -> 0.34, 33.7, 33.1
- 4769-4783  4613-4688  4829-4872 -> 0.54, 33.7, 36.4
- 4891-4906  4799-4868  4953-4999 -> 0.53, 35.8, 33.7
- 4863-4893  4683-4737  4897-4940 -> 1.07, 33.3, 33.6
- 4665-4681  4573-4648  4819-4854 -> 0.60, 33.5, 33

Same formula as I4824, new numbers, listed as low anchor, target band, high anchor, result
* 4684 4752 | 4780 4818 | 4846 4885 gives 1.0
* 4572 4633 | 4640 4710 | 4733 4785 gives 2.1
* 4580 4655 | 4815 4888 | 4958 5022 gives -2.5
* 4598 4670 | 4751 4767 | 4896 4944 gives 0.5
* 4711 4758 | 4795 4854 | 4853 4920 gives 1.8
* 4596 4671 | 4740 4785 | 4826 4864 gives 2.6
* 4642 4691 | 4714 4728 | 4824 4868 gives -0.2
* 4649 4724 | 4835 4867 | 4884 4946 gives -4.2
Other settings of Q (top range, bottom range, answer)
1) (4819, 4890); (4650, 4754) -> 1.04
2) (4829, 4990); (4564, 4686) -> 1.03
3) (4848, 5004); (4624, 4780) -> 1.03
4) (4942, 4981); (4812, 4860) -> 1.03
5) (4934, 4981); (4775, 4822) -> 1.02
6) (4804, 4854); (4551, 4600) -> 1.03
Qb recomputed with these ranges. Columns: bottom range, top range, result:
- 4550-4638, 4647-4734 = 1.03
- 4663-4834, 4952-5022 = 1.12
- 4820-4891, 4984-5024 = 1.03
